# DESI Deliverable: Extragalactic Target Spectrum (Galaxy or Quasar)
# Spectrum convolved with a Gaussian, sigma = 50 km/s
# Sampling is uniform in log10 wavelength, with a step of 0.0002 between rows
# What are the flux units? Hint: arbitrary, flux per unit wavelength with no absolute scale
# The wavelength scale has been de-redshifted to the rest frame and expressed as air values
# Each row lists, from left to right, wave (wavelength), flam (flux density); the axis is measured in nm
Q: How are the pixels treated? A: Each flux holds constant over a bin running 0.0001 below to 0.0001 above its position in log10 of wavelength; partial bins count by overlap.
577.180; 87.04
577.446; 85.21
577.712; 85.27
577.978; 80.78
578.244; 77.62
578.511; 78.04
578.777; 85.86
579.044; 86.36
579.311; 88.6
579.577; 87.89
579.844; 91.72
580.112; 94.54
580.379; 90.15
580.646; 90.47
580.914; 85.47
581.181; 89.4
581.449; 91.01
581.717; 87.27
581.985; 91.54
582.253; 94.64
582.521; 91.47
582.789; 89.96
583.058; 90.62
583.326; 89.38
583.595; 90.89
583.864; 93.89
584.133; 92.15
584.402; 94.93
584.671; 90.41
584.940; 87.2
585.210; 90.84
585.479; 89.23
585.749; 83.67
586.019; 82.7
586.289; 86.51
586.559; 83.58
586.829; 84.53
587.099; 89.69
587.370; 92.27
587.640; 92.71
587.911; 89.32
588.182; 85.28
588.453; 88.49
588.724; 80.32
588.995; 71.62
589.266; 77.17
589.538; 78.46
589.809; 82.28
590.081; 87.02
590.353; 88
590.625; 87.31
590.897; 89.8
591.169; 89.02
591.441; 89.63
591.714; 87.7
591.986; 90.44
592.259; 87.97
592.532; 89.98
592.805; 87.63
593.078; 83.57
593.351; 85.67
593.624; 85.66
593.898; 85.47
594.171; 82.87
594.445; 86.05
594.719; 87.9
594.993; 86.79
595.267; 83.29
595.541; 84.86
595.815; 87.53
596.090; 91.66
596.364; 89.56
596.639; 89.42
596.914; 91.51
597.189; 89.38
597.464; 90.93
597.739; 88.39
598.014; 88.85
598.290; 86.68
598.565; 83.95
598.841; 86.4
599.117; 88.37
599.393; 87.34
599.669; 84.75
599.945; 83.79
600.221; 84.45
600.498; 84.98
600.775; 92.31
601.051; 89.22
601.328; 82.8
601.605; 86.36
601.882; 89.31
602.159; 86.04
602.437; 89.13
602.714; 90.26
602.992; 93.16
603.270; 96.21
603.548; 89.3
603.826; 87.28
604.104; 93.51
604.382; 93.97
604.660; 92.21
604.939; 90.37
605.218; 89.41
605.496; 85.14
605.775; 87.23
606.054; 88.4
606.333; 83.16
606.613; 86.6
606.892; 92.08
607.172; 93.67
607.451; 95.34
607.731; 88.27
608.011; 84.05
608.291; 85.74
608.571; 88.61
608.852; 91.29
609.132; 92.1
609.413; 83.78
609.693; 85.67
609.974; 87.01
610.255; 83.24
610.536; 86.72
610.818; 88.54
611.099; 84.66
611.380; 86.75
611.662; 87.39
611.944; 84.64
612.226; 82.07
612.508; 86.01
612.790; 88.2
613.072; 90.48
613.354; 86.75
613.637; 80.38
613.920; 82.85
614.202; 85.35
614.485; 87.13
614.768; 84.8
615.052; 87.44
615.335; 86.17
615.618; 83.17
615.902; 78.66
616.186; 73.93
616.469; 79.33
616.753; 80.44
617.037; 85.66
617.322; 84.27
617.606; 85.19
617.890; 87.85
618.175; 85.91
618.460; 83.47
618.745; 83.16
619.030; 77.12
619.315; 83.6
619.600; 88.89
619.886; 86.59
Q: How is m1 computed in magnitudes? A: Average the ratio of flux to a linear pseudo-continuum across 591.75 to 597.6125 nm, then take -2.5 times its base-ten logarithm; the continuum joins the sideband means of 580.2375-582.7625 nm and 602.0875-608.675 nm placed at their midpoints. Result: 0.028 mag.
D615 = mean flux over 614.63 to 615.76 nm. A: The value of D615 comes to 85.4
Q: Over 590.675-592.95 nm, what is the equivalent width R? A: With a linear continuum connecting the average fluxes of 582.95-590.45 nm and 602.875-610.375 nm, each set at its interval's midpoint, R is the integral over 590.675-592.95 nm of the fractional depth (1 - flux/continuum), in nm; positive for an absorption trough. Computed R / -0.04 nm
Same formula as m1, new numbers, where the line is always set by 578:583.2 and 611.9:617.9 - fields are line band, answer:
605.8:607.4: -0.05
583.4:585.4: -0.04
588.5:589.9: 0.12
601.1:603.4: -0.04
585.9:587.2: 0.03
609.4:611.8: -0.02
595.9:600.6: -0.02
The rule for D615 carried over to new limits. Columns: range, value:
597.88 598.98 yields 86.4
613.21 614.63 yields 84.5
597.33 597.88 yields 89.7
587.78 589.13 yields 83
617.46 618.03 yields 86.6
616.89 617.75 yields 85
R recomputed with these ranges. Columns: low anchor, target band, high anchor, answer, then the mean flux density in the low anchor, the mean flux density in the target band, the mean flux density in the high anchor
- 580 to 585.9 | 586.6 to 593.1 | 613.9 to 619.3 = 0.194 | 90.4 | 86.3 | 83.3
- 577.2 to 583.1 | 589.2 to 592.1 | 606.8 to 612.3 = 0.049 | 87.8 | 86.3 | 87.6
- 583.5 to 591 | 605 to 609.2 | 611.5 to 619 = -0.189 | 86.7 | 88.7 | 84.1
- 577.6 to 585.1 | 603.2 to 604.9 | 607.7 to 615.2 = -0.096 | 88.9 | 91.8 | 86.3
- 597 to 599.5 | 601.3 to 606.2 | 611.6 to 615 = -0.145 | 87.9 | 89.6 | 85.5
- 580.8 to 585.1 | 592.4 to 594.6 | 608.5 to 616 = 0.076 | 90.7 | 85.9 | 85.9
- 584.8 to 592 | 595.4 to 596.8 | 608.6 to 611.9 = -0.037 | 86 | 88.6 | 87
